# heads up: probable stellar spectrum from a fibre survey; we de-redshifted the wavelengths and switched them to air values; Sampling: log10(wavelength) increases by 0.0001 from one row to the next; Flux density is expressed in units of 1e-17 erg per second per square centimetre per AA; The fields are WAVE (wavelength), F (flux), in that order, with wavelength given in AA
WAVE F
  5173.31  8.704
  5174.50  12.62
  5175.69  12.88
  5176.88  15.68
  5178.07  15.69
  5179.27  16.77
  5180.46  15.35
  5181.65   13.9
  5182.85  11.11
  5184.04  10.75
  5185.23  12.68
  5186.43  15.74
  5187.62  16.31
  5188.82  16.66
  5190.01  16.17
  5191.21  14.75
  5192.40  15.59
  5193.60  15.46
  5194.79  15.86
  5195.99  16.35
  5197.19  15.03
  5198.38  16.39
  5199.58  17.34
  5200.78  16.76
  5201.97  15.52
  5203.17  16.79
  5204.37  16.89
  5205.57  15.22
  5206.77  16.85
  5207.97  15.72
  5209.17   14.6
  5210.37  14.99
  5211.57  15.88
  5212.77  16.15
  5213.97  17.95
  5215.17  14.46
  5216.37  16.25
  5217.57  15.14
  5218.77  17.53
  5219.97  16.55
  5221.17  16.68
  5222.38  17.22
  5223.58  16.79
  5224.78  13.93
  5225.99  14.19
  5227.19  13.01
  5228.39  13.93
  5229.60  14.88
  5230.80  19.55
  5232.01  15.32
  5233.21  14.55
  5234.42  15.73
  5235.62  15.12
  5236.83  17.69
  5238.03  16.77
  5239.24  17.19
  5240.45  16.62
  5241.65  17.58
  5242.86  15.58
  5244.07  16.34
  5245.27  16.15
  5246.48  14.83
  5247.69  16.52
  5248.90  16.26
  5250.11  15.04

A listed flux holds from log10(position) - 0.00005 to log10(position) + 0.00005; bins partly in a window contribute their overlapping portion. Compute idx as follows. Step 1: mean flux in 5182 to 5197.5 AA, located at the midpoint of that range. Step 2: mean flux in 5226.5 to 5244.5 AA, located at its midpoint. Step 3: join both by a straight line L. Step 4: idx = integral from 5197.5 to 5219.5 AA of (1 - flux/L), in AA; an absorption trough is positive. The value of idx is -1.2 AA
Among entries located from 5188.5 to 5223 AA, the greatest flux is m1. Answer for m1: 17.95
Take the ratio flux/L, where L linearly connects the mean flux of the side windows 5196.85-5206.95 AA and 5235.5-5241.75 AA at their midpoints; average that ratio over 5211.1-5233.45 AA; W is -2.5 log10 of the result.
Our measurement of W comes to 0.06 mag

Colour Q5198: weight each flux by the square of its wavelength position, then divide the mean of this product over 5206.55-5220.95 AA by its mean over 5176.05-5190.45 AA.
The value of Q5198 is 1.10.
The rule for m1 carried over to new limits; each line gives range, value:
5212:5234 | 19.55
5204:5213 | 16.89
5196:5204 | 17.34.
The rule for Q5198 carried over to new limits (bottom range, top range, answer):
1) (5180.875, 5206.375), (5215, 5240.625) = 1.05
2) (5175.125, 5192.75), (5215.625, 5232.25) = 1.09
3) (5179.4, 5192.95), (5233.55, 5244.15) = 1.16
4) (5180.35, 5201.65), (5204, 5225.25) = 1.07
